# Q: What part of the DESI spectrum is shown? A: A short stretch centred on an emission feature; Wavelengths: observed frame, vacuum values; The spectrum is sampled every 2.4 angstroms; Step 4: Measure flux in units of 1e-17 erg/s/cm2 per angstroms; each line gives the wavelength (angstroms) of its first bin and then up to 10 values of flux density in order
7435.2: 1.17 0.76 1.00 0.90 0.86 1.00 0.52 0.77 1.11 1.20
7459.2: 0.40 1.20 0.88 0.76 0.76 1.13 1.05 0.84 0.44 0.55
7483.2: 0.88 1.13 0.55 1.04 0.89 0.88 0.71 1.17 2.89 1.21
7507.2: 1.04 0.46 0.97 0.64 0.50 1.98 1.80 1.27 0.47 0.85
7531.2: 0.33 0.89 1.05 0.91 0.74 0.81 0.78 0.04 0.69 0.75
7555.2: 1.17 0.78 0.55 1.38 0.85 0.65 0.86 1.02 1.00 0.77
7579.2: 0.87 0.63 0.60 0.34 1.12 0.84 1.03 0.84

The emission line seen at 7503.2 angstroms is [S II]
